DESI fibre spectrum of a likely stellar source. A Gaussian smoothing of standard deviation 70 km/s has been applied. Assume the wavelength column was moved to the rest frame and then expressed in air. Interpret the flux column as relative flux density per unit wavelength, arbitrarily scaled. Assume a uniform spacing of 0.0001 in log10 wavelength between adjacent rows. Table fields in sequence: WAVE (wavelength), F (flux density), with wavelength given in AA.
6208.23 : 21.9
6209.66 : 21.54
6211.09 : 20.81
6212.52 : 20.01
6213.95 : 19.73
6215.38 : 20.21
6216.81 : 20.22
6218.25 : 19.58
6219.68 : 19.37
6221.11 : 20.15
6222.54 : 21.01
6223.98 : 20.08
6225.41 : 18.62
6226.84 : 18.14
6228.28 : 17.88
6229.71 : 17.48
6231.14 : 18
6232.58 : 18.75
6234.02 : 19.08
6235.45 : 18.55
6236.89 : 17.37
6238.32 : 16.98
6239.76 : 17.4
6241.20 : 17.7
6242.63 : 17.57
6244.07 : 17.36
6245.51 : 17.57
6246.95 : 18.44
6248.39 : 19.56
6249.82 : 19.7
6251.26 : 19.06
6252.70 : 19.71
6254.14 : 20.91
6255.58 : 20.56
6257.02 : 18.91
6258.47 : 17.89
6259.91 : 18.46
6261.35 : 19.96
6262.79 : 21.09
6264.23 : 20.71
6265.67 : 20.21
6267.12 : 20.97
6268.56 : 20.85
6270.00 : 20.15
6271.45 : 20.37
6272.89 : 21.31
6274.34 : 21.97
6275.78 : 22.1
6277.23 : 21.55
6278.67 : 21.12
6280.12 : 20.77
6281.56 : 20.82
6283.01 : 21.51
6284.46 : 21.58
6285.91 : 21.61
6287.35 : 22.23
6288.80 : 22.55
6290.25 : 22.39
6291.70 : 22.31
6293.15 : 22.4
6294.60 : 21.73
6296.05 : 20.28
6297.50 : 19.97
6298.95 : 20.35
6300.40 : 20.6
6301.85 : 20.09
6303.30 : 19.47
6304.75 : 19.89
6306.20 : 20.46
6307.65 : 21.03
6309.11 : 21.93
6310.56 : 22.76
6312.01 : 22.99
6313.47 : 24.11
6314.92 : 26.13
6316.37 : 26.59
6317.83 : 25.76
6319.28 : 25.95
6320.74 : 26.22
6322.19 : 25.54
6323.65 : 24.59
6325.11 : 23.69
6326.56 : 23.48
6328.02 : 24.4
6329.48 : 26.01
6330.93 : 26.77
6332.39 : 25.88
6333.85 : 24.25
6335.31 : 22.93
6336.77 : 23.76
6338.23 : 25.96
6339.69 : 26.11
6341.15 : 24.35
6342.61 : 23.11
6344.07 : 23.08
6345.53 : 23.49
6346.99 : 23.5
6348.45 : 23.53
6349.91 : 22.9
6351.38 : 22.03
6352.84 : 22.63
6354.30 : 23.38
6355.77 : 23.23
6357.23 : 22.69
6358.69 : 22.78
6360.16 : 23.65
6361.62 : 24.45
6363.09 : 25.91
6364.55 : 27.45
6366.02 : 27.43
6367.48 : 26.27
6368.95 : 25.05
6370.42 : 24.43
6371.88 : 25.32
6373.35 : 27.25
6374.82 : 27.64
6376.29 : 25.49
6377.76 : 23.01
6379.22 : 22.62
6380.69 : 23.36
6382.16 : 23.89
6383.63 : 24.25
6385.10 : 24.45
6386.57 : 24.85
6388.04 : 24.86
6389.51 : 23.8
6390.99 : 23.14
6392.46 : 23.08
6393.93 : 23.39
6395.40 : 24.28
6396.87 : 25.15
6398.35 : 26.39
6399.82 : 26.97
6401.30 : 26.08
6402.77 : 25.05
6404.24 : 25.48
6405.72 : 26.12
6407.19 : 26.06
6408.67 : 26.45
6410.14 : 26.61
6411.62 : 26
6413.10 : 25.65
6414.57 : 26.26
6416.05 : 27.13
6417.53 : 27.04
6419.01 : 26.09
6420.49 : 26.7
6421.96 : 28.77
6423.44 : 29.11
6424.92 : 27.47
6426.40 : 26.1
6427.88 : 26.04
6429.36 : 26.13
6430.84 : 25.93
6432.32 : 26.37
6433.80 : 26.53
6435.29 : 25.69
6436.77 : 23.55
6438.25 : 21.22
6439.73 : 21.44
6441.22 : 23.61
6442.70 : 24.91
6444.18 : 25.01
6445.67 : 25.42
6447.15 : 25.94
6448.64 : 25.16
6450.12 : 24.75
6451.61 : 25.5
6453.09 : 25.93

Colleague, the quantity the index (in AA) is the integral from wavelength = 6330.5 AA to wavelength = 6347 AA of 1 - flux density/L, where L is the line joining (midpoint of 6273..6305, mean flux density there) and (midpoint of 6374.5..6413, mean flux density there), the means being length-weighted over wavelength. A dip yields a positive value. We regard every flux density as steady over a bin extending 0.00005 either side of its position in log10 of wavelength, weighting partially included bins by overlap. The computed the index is -1.0 AA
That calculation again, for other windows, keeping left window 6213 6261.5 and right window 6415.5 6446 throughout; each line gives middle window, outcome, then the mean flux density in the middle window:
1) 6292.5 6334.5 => -3.2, 23.2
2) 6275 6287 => -0.6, 21.4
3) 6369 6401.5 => -0.8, 24.7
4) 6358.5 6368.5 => -0.9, 25.5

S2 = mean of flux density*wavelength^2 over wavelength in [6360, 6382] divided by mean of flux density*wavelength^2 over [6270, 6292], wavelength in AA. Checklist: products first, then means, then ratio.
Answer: 1.2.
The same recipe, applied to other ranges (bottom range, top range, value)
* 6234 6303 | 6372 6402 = 1.27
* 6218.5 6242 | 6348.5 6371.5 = 1.36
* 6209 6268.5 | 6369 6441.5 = 1.39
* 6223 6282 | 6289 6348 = 1.23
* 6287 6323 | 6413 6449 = 1.19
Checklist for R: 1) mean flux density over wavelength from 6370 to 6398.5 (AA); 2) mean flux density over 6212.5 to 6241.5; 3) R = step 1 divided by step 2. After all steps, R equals 1.30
